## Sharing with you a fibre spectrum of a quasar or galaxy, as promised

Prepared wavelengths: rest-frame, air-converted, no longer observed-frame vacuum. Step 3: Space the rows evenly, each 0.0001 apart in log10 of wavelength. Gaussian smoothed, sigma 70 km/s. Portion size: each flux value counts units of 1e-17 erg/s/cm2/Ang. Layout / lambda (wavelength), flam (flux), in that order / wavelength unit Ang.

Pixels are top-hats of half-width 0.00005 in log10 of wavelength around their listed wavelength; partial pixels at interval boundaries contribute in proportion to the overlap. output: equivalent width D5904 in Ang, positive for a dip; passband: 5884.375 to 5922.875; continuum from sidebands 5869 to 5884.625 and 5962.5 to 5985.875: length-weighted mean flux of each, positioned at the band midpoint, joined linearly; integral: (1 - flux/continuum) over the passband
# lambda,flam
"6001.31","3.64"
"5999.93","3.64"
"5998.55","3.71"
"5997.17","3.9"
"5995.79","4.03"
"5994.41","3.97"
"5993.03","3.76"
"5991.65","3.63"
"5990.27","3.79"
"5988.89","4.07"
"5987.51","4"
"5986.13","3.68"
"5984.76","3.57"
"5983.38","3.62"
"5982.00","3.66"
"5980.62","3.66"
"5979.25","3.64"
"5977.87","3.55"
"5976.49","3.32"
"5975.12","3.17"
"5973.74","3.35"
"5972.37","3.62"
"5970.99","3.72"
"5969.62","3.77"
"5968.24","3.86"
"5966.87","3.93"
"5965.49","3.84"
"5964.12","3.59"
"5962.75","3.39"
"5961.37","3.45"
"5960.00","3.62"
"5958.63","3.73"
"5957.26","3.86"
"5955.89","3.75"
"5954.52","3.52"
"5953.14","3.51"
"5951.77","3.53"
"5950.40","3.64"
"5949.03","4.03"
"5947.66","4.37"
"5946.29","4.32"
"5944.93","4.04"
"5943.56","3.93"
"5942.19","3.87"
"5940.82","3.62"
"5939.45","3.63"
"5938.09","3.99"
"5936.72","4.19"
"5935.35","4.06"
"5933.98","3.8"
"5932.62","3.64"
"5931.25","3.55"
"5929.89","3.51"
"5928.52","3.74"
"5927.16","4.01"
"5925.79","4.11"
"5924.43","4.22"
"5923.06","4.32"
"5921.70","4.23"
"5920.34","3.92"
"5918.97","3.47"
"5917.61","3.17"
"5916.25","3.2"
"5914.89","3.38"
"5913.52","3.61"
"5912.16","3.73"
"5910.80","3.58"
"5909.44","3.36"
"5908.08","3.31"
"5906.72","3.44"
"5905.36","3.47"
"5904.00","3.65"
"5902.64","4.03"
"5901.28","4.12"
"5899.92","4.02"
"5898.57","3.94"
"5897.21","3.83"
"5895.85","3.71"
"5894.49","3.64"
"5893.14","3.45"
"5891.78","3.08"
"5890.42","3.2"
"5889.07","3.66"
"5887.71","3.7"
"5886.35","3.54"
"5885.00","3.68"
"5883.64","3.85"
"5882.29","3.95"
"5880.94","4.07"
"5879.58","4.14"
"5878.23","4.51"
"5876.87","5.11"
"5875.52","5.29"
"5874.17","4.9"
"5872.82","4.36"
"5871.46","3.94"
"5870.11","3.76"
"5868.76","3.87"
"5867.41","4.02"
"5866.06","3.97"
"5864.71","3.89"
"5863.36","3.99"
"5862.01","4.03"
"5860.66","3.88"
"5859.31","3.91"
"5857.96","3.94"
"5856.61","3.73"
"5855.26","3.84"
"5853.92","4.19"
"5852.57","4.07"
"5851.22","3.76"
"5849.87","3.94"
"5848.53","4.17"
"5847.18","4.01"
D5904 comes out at 4.7 Ang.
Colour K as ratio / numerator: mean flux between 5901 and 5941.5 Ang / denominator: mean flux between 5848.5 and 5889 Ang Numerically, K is 0.92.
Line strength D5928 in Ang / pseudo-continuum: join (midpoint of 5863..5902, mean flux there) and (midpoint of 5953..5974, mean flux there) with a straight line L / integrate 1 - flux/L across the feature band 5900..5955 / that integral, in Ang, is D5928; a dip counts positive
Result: 0.4 Ang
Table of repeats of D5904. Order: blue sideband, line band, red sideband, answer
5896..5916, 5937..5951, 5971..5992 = -1.2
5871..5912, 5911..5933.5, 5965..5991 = 0.4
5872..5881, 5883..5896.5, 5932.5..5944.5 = 2.8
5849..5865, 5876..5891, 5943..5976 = -0.3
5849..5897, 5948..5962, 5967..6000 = 0.3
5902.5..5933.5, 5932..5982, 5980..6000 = 0.0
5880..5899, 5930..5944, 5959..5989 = -0.6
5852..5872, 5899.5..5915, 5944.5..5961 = 0.9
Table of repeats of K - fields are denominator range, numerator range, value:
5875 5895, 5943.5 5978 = 0.95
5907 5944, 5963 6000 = 0.99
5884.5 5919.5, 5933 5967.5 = 1.06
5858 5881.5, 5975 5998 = 0.88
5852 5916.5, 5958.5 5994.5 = 0.95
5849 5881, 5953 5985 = 0.87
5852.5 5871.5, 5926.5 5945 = 0.97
